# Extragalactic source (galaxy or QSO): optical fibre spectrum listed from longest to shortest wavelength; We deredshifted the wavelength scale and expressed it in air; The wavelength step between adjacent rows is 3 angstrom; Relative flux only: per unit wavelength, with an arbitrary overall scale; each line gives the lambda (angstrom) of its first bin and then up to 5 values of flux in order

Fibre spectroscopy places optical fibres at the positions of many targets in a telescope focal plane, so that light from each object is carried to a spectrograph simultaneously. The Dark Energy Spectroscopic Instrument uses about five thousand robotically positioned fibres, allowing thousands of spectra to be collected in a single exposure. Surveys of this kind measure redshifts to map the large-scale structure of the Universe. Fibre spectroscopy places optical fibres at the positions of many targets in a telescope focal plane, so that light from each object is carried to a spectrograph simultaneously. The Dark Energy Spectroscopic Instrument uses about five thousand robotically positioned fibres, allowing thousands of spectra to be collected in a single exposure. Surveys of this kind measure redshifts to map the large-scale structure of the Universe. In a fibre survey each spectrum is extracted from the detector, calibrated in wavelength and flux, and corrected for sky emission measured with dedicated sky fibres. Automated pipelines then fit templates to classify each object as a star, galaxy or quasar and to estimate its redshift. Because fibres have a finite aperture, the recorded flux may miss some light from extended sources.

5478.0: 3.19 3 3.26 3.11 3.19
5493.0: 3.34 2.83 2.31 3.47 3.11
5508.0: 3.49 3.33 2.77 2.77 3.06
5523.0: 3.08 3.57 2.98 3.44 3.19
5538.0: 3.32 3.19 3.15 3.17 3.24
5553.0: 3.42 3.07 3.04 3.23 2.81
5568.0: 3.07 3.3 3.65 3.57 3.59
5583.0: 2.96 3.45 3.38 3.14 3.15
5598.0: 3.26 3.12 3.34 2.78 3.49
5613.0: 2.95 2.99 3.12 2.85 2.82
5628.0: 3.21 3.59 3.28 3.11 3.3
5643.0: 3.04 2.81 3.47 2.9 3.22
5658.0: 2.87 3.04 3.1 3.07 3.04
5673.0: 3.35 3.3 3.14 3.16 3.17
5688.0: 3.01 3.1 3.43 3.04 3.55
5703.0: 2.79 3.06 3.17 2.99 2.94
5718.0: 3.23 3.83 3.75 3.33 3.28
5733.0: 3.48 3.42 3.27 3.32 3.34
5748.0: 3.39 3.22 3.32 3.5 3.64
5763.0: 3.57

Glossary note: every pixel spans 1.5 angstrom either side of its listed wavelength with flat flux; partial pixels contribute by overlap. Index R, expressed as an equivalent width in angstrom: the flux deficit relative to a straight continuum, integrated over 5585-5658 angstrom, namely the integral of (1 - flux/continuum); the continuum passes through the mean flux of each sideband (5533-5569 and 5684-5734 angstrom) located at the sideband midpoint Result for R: 1.1 angstrom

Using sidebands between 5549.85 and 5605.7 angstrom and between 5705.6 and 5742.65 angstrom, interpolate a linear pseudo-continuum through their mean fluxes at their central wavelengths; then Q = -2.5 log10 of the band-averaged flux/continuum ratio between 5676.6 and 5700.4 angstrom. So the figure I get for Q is 0.04 mag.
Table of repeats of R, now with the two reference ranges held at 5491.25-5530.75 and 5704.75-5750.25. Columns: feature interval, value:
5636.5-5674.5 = 1.66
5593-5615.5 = 0.28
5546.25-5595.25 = -1.57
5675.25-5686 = 0.27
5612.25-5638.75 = 0.85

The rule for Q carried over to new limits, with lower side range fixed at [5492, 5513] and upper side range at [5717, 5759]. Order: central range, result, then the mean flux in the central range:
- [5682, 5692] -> 0.08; 3.1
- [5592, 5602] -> 0.02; 3.17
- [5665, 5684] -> 0.05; 3.17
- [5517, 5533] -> -0.01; 3.18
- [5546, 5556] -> -0.03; 3.25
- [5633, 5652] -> 0.05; 3.14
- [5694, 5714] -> 0.08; 3.12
